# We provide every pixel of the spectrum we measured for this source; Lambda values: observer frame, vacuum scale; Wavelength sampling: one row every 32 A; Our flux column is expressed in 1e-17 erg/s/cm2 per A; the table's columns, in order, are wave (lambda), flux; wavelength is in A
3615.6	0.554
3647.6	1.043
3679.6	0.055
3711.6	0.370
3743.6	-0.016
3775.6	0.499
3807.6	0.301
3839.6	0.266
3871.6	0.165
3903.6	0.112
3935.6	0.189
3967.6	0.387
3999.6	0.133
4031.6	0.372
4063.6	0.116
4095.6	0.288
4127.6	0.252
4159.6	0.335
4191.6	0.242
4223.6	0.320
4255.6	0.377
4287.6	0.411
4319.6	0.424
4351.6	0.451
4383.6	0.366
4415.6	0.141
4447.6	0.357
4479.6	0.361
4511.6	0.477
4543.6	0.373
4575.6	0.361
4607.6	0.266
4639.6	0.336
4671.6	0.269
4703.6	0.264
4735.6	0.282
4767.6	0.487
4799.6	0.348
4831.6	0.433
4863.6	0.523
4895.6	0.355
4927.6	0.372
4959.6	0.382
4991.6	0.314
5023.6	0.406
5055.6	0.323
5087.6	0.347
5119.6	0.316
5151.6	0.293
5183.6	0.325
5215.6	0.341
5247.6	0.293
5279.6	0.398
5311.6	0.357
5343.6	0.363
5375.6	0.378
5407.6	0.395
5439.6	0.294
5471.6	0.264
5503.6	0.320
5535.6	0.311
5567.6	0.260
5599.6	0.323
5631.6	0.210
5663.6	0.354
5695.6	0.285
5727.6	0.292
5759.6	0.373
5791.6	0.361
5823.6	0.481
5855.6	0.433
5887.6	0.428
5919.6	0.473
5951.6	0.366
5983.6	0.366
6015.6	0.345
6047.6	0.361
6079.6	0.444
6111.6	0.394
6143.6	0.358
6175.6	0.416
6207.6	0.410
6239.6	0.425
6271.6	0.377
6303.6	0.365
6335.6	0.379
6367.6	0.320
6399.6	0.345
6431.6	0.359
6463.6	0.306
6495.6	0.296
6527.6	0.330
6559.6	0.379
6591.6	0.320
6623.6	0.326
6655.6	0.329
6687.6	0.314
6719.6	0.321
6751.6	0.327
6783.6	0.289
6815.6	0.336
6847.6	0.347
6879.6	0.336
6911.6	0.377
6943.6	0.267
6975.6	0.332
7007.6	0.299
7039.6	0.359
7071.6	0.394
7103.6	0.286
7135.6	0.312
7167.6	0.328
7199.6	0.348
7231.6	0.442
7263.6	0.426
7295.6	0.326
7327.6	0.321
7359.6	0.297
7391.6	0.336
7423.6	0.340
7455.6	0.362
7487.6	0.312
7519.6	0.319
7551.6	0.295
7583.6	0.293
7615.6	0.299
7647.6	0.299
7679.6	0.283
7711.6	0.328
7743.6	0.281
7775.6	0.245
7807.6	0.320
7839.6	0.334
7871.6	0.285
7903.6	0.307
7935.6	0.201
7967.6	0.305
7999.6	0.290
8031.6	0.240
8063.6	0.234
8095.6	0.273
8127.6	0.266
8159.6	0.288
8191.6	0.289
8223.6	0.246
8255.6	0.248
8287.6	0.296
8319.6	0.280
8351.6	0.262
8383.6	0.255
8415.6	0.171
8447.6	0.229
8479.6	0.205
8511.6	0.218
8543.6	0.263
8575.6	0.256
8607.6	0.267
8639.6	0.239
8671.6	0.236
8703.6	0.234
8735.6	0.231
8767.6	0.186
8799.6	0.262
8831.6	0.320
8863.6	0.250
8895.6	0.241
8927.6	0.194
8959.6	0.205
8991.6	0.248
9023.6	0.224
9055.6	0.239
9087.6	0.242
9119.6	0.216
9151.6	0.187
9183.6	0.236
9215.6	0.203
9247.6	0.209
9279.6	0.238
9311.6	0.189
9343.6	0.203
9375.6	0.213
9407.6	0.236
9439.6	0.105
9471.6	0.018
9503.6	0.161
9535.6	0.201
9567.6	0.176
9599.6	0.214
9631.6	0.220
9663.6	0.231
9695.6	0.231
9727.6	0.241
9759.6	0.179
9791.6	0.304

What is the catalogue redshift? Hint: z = 0.08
